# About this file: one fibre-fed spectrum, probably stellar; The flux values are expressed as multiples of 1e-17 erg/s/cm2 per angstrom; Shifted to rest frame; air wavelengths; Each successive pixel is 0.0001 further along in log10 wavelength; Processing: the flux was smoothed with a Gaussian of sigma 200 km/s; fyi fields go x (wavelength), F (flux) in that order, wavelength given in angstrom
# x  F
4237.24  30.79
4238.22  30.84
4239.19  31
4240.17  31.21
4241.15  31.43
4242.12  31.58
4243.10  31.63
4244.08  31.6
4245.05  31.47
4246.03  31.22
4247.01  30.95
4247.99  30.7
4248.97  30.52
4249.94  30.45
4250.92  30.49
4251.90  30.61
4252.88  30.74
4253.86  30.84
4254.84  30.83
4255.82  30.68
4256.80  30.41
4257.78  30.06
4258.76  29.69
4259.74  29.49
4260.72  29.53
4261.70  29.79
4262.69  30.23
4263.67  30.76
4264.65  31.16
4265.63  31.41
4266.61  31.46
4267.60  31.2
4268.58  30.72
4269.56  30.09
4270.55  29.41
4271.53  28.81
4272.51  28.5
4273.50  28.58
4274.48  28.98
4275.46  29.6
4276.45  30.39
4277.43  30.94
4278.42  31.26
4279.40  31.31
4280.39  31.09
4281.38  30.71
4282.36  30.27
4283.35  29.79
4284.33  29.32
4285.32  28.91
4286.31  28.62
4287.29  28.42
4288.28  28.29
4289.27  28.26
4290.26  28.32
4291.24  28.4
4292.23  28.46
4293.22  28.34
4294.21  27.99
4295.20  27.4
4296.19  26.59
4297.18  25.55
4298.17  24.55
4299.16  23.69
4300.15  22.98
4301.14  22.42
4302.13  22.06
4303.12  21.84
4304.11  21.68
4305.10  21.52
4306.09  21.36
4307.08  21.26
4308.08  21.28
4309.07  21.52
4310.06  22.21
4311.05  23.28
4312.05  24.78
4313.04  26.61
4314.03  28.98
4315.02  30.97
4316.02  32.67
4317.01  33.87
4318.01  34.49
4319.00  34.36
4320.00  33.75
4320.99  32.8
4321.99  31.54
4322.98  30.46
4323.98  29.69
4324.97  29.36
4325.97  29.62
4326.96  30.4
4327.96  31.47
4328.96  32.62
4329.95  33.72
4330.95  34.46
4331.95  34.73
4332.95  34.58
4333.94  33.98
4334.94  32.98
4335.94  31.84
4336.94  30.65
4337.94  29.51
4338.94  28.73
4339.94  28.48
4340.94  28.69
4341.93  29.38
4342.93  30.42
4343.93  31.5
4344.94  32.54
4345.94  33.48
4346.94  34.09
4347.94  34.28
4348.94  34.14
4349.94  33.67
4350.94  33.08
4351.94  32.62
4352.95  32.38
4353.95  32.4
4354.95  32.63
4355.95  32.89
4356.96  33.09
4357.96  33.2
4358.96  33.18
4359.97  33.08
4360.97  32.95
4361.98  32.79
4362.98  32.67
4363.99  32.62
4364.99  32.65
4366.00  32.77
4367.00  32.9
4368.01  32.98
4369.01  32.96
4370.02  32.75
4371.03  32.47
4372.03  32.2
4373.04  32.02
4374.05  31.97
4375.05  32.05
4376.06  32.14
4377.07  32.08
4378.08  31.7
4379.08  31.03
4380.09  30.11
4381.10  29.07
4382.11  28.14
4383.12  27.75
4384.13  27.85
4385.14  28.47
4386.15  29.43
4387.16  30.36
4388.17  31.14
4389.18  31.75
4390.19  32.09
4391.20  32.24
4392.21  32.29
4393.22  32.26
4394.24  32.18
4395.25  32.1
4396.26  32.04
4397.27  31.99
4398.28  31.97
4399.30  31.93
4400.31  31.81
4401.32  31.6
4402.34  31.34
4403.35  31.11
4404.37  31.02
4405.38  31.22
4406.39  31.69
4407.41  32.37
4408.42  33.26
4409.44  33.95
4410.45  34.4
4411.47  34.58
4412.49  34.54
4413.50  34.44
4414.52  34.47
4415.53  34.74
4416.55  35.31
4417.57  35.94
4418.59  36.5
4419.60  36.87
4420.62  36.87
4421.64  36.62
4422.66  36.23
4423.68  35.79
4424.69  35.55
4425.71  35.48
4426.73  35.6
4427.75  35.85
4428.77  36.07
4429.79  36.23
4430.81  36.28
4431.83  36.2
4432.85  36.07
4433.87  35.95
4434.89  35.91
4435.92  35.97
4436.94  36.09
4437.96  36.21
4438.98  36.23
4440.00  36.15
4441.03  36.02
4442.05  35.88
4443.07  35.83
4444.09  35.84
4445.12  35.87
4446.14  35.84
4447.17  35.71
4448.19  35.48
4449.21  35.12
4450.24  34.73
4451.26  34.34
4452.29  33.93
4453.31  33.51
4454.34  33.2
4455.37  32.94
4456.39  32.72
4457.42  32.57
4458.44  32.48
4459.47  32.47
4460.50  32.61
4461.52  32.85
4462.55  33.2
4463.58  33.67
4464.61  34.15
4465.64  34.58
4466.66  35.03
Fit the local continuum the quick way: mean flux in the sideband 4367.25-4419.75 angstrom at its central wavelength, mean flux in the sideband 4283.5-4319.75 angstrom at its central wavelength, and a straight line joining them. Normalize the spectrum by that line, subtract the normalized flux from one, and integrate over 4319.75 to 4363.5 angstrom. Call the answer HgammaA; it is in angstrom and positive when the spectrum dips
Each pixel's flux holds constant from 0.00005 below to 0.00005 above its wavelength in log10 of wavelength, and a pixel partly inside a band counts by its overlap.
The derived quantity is -4.8 angstrom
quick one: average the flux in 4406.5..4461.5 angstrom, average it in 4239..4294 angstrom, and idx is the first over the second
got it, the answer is 1.2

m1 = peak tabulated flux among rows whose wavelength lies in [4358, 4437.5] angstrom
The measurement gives 36.87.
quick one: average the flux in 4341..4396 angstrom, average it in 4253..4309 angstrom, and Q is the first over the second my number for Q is 1.14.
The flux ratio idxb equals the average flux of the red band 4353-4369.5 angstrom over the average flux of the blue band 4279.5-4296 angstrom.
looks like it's 1.1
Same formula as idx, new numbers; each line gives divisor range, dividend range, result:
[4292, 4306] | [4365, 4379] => 1.32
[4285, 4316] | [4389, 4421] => 1.30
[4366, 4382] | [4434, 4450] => 1.13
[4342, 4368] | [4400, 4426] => 1.04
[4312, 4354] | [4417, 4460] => 1.11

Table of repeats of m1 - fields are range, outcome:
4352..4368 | 33.2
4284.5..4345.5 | 34.73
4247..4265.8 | 31.41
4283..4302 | 29.79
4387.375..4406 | 32.29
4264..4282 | 31.46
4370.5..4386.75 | 32.47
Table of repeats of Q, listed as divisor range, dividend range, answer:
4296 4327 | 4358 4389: 1.18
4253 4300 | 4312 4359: 1.09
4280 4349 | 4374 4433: 1.14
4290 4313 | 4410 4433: 1.47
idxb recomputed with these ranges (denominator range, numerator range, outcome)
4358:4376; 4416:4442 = 1.10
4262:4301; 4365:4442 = 1.15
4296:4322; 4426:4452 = 1.37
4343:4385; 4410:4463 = 1.09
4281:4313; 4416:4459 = 1.38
